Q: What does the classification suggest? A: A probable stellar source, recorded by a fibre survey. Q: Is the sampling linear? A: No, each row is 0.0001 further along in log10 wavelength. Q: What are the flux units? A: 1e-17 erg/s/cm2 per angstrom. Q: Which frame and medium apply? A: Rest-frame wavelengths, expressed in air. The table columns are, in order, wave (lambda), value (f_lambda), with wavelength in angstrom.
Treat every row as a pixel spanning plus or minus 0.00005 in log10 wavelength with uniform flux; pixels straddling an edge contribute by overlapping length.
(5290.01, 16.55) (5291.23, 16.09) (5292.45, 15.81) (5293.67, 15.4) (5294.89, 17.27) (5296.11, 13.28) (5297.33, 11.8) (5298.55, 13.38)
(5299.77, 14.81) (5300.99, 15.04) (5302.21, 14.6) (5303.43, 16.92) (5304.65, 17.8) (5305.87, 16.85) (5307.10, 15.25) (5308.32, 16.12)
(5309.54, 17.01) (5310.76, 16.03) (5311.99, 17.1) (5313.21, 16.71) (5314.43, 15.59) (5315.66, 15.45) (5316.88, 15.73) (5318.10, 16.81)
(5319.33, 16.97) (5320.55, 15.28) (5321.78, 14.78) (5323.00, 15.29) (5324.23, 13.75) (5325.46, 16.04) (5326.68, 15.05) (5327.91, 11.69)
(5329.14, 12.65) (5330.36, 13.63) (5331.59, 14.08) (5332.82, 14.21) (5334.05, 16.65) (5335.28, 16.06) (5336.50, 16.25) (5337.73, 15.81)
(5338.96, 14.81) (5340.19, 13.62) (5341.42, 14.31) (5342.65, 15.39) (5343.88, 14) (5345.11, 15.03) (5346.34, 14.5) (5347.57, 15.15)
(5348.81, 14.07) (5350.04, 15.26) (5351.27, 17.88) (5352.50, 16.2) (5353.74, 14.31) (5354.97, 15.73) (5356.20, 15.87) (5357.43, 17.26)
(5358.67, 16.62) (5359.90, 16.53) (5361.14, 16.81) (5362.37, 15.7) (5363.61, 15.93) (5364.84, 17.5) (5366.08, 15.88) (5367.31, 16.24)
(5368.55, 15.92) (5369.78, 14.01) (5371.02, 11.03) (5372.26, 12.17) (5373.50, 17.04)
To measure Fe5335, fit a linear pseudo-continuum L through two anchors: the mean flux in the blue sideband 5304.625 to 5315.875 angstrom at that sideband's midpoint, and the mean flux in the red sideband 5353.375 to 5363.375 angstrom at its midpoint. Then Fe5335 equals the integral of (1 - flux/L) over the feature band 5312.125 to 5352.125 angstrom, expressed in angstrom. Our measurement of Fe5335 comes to 2.8 angstrom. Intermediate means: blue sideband 16.3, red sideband 16.1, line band 15.1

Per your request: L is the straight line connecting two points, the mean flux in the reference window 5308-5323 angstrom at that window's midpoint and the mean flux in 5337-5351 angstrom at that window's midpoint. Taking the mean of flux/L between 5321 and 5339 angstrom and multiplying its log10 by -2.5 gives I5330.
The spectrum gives 0.05 mag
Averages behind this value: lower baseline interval 16.1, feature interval 14.7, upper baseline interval 14.8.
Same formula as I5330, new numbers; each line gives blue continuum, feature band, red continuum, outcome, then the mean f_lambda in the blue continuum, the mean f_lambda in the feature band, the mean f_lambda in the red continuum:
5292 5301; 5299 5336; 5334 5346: -0.05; 14.5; 15.5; 15.1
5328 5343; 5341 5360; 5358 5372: -0.03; 14.7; 15.5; 15.6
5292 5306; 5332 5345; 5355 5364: 0.06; 15.2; 15.1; 16.4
